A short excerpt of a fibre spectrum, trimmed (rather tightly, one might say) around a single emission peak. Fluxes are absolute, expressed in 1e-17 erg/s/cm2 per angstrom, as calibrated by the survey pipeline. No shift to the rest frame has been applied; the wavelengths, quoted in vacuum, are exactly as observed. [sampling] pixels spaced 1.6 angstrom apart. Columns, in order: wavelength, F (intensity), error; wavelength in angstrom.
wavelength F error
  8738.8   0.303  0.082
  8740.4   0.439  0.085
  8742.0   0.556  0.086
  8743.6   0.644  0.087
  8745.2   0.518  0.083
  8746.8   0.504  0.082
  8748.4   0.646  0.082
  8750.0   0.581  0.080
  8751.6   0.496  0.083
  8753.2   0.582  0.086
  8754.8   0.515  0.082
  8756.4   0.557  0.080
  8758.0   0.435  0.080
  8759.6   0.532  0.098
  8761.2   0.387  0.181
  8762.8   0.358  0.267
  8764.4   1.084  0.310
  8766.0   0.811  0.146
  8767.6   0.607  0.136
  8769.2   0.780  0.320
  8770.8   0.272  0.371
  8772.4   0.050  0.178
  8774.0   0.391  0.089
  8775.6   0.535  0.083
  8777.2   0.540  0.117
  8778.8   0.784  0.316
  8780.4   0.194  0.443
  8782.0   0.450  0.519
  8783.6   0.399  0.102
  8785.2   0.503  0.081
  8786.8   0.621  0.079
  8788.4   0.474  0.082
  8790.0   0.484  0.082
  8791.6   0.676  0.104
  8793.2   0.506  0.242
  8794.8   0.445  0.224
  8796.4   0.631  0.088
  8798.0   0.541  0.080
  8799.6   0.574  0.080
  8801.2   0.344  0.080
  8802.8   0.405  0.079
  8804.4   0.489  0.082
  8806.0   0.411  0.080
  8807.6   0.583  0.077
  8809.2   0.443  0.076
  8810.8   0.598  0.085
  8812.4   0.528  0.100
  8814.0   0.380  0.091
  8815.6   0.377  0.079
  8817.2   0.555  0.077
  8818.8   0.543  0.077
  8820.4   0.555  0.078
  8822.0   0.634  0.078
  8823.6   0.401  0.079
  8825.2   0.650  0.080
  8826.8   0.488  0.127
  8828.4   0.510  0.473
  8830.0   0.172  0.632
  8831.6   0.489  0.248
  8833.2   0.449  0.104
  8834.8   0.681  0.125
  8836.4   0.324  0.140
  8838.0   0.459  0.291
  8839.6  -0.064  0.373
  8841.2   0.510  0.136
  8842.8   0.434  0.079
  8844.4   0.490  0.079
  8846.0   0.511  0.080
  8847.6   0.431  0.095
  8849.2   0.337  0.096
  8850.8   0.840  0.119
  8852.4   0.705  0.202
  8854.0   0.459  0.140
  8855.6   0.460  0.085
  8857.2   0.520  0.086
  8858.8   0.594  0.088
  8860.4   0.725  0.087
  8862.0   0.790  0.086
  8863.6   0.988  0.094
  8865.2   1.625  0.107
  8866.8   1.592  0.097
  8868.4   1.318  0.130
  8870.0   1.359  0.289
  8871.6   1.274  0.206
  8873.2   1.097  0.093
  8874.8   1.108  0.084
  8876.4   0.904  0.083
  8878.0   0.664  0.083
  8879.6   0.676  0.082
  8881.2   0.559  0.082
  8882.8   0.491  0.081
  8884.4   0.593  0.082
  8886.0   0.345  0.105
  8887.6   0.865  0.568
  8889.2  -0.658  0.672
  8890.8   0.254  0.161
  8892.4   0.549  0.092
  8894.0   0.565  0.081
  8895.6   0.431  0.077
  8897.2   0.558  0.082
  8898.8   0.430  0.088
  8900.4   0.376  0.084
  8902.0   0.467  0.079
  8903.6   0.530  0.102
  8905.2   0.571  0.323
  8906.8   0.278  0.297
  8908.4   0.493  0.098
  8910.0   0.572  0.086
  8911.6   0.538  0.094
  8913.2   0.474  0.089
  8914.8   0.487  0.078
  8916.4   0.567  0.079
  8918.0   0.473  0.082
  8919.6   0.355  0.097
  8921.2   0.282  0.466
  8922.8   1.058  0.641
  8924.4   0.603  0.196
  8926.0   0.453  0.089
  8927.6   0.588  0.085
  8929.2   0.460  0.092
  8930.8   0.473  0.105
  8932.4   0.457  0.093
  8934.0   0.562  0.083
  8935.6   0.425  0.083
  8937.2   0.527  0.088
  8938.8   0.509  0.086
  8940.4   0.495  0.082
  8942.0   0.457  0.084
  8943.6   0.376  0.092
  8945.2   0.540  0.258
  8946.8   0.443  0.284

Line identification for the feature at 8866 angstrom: H-beta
